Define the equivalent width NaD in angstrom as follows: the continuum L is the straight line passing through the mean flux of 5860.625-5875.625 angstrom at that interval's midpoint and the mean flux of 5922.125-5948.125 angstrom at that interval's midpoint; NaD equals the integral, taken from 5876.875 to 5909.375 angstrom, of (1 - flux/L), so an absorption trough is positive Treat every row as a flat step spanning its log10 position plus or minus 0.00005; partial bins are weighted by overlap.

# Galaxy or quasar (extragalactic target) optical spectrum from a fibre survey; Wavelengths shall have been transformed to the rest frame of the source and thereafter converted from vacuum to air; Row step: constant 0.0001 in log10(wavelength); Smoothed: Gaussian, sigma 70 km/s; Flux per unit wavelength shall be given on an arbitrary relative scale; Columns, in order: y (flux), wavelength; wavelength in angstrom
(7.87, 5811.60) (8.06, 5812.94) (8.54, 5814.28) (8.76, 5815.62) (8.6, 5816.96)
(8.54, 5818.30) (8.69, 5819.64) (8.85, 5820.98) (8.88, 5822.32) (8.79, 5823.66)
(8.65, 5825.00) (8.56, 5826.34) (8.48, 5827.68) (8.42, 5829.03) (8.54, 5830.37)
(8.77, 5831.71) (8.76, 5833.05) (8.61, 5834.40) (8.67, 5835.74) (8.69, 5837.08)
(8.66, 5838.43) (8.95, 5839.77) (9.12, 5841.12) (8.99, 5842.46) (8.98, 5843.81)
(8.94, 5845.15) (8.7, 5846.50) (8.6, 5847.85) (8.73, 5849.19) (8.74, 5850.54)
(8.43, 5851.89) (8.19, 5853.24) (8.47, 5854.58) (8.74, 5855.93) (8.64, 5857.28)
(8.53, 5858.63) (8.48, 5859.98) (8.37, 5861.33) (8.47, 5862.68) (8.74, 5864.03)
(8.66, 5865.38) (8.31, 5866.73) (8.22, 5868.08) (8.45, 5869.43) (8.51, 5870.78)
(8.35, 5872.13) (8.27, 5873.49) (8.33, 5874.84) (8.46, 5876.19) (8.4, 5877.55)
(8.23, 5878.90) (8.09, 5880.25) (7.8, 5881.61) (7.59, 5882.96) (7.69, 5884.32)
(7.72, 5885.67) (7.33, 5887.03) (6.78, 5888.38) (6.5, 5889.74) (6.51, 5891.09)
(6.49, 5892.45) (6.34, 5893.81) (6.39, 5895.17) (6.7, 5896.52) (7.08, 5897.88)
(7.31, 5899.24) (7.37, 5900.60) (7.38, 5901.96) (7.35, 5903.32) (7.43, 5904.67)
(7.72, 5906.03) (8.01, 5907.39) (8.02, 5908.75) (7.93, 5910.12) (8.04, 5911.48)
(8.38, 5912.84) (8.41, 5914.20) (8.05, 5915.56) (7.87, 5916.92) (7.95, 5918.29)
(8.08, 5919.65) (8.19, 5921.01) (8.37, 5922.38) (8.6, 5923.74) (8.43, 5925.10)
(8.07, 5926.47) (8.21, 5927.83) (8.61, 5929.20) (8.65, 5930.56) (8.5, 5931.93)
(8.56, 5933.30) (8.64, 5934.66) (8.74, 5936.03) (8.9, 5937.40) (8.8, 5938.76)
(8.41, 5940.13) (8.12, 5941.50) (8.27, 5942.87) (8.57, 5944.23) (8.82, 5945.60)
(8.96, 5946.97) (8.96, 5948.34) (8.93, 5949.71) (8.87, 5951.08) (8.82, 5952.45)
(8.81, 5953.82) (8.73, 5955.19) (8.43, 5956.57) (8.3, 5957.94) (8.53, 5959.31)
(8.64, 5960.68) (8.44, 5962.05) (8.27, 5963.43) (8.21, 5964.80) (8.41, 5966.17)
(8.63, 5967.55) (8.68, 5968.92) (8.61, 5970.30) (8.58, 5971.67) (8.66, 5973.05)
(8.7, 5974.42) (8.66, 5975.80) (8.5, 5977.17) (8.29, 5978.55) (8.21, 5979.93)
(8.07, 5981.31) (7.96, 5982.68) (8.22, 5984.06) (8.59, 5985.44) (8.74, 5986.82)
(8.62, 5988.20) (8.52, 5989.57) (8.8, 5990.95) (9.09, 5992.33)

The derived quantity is 4.34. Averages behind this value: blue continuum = 8.43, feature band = 7.34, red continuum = 8.55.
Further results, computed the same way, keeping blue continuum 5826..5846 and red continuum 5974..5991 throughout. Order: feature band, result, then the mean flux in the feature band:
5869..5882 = 0.5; 8.29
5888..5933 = 4.6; 7.7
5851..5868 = 0.4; 8.5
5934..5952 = -0.4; 8.69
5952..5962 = -0.1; 8.59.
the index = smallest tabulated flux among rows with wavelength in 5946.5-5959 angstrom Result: 8.3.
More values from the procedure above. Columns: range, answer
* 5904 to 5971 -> 7.43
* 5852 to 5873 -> 8.19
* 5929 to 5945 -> 8.12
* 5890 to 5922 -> 6.34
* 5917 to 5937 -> 7.95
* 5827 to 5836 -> 8.42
